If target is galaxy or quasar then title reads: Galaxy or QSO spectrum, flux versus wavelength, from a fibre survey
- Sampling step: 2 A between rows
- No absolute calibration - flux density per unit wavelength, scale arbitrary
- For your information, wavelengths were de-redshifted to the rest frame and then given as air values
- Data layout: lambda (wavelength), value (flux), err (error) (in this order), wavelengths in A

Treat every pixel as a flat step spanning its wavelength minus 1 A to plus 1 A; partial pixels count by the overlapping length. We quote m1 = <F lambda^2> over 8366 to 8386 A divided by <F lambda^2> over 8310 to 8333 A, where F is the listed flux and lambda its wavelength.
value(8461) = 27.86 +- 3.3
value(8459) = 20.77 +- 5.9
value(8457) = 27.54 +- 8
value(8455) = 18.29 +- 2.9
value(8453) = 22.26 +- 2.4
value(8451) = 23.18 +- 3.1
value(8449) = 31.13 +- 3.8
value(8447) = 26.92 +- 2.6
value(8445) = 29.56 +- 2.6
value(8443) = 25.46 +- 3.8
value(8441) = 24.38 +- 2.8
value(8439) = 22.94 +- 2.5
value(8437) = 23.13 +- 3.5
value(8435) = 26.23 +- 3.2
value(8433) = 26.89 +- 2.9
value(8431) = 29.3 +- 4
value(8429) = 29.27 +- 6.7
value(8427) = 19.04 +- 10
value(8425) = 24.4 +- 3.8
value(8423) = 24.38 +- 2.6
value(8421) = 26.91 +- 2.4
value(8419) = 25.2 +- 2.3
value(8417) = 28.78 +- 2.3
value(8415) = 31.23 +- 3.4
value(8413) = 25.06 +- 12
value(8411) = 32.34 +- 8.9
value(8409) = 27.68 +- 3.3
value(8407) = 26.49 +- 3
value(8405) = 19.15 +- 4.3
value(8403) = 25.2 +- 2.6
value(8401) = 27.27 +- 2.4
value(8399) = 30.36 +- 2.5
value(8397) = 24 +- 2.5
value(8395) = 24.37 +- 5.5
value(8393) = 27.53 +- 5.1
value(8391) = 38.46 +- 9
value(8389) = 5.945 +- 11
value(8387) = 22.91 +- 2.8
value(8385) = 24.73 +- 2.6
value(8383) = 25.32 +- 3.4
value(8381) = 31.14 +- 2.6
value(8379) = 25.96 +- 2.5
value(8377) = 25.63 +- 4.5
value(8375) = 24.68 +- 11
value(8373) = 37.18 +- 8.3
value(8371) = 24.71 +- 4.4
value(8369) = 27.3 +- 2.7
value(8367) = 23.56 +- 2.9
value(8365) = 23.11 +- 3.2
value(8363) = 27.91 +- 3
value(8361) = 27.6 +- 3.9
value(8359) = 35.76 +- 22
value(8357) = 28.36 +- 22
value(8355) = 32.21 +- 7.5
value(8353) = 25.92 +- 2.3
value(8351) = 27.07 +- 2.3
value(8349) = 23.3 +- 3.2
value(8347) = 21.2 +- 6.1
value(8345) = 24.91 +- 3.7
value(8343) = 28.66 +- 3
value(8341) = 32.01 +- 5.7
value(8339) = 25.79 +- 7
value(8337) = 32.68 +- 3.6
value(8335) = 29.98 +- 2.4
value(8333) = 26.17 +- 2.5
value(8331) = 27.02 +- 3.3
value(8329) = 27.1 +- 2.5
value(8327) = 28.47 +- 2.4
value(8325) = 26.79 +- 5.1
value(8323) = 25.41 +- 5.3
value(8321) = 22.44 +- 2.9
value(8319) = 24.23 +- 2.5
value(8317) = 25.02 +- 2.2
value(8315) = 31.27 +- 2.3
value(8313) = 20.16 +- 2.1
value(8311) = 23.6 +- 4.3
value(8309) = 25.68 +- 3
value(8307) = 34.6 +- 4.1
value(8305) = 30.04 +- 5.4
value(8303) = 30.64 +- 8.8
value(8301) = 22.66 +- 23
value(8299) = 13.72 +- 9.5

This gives 1.1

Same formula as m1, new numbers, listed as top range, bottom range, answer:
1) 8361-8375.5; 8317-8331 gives 1.06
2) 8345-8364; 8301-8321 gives 1.04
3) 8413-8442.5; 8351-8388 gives 0.95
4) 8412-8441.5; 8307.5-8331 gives 1.03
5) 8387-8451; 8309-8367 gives 0.99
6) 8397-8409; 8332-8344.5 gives 0.90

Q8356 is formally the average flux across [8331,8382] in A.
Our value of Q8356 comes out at 27.7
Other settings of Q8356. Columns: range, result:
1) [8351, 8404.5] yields 26.7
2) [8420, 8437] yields 25.6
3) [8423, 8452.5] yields 25.7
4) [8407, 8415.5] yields 28.6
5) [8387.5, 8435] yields 26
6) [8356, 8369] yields 27.7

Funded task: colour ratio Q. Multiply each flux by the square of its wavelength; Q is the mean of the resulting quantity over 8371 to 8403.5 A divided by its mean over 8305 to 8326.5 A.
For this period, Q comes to 1.0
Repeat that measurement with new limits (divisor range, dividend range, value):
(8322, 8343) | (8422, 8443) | 0.91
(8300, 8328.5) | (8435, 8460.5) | 0.96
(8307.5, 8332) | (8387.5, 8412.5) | 1.01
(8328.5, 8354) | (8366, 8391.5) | 0.96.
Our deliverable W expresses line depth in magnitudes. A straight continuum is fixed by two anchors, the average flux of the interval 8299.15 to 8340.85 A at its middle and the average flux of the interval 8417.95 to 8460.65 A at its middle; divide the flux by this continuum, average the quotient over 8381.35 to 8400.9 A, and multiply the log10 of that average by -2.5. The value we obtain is 0.03 mag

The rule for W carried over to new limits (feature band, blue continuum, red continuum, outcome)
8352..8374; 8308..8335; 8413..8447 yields -0.104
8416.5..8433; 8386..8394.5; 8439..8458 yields -0.053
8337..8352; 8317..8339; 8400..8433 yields 0.009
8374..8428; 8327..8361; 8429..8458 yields 0.039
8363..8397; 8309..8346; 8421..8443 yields 0.005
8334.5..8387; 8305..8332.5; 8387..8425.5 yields -0.050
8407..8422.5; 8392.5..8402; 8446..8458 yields -0.074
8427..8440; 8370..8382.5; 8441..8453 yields 0.048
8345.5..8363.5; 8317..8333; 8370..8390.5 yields -0.087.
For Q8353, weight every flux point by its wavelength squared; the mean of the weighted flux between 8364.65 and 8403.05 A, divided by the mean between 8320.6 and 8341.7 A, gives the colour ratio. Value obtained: 1.0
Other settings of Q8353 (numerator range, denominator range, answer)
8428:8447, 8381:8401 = 1.05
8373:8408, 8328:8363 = 0.92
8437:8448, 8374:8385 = 0.99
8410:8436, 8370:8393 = 1.04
